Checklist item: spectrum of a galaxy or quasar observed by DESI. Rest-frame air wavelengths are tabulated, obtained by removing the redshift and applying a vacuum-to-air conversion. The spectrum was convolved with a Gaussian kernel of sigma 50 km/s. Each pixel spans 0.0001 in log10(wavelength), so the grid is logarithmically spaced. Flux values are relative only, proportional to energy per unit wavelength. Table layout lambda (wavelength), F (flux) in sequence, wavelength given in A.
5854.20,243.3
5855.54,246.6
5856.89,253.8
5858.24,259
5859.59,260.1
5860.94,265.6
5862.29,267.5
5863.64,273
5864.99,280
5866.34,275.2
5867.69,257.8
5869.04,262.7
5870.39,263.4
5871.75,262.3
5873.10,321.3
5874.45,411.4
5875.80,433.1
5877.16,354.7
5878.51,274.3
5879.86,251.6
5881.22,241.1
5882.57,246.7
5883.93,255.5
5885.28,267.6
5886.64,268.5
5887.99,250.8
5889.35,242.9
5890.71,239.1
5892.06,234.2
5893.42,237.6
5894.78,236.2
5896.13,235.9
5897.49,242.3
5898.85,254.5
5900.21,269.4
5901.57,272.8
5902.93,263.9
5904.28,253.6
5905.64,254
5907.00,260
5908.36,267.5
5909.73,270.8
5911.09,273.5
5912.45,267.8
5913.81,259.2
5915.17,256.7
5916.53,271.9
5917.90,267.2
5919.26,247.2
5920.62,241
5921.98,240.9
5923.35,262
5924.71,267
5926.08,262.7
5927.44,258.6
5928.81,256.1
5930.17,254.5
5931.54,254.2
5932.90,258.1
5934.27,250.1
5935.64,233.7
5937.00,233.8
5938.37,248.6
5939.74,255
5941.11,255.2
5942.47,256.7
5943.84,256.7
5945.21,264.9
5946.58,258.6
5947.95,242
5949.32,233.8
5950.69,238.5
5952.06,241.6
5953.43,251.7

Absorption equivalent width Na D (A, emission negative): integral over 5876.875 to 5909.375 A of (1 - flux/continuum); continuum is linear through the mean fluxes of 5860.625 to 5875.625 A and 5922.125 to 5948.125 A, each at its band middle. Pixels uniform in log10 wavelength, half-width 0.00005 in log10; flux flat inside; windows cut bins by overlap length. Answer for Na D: 2.5 A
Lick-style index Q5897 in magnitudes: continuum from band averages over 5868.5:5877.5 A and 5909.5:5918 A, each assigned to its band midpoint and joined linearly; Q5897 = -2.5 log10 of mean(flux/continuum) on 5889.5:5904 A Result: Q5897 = 0.176 mag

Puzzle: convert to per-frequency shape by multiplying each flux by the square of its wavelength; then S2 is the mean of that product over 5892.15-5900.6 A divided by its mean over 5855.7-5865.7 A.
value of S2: 0.93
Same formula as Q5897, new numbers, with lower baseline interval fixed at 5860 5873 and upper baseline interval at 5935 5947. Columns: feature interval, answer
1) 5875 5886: -0.10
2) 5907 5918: -0.03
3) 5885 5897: 0.08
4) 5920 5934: 0.00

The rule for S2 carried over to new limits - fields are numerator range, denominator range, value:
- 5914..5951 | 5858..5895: 0.94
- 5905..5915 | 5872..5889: 0.90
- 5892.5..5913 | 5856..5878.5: 0.89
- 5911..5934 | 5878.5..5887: 1.02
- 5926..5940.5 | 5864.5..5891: 0.90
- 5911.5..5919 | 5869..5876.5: 0.81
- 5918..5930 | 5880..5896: 1.05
